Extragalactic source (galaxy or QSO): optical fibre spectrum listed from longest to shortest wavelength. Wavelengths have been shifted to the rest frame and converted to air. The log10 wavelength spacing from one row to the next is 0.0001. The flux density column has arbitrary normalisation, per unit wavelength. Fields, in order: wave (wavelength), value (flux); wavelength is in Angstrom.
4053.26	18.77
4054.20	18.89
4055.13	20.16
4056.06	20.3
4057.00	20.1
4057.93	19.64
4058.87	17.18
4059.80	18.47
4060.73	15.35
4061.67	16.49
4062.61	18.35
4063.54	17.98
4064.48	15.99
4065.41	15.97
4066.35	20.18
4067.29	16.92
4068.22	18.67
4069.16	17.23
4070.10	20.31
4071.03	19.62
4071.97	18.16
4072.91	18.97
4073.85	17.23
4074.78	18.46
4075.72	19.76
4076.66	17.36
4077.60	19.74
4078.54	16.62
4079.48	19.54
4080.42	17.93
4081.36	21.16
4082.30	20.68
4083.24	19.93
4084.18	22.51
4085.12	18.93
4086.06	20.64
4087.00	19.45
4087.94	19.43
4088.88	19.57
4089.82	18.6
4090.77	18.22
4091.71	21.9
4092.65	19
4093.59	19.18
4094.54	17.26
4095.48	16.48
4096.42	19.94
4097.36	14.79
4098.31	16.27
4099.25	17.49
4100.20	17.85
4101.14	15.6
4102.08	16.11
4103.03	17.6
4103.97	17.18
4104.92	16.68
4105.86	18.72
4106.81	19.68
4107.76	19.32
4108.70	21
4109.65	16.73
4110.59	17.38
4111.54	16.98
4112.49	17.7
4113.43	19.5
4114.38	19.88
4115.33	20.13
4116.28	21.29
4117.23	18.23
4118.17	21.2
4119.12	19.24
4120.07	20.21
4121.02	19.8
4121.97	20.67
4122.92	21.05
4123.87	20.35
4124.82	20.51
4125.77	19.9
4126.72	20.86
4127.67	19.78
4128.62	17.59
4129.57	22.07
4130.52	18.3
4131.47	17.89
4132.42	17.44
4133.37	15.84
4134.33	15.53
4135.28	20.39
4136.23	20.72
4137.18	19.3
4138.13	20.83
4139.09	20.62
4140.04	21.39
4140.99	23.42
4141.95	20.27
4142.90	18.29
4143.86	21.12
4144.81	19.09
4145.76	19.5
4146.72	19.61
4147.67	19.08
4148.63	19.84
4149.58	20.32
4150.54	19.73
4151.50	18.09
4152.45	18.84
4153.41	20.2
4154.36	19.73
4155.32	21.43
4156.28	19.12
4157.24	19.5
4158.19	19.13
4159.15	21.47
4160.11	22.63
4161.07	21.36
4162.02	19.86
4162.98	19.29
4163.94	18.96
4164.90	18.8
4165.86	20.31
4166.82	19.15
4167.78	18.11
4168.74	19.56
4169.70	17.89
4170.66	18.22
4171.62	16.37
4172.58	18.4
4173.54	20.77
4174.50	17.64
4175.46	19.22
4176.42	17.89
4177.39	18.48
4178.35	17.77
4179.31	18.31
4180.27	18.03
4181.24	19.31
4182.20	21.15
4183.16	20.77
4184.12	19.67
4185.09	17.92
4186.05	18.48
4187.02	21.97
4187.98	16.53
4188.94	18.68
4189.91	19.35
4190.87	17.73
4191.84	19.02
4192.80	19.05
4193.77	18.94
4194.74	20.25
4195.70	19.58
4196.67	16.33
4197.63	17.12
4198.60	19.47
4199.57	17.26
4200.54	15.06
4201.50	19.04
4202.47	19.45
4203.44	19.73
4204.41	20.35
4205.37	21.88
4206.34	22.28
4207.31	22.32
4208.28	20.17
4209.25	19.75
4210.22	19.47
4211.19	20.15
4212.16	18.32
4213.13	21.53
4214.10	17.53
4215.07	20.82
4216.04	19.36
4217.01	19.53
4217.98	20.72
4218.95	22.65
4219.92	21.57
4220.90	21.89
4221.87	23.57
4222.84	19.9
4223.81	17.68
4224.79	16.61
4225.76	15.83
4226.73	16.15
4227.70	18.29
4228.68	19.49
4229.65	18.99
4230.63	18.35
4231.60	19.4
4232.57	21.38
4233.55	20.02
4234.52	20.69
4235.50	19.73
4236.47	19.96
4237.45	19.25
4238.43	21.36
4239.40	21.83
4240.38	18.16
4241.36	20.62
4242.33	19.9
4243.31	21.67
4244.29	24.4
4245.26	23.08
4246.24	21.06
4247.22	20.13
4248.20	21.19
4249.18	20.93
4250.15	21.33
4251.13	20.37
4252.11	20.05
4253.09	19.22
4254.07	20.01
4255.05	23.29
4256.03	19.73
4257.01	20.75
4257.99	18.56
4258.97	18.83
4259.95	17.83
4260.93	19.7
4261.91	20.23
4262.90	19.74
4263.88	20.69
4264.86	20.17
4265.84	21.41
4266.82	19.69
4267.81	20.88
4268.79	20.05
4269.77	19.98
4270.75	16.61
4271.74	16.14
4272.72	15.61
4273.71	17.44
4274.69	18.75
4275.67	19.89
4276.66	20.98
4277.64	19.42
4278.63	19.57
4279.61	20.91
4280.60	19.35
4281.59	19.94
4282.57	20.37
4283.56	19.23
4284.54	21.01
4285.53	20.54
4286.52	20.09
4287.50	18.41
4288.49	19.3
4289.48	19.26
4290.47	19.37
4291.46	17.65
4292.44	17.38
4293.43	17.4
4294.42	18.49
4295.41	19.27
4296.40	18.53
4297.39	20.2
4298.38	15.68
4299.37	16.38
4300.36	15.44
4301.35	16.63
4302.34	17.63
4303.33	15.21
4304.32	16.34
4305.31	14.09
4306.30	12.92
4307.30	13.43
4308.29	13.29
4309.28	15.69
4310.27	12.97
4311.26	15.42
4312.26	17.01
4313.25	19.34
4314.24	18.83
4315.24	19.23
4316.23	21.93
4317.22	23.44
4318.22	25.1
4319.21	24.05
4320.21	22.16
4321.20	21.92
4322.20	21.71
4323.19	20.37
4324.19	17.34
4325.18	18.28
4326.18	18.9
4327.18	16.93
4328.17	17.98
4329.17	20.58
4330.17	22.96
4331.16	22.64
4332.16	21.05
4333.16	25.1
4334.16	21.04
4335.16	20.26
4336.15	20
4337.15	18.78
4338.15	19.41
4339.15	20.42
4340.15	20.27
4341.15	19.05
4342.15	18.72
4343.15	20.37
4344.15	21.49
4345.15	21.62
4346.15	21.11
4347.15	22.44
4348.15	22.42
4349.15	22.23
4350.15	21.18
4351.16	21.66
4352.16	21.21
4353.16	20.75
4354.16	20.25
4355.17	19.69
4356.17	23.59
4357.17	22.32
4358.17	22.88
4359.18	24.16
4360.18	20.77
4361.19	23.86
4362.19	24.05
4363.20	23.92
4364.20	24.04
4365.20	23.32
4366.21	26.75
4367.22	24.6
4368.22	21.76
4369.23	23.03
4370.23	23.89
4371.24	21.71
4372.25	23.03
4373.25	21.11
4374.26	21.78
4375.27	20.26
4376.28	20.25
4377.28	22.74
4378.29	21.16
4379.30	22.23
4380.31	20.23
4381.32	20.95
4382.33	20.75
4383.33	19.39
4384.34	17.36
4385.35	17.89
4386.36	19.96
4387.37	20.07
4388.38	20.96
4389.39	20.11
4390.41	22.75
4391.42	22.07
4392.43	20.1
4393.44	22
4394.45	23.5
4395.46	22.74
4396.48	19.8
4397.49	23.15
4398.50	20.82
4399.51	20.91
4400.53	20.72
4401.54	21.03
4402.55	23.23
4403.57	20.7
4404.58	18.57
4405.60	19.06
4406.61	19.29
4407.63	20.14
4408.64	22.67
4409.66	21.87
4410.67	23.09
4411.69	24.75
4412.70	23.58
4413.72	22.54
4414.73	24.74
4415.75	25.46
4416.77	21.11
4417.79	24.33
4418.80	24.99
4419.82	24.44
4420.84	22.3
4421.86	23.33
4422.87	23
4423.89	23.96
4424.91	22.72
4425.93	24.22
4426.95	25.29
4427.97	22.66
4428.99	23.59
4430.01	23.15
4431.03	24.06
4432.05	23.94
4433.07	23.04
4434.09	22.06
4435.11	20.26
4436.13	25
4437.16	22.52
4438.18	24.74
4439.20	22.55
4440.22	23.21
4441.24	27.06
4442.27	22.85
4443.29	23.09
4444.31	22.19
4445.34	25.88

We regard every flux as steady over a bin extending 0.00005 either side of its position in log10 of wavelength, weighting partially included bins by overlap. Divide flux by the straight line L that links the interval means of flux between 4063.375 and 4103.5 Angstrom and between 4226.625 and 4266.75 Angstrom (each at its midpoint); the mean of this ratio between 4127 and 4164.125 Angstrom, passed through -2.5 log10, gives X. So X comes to -0.030 mag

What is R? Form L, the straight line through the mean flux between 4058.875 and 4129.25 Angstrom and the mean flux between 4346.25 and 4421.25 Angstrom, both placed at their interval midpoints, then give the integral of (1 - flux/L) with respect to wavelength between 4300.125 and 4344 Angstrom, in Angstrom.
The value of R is 4.6 Angstrom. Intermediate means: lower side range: 18.7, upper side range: 21.9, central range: 19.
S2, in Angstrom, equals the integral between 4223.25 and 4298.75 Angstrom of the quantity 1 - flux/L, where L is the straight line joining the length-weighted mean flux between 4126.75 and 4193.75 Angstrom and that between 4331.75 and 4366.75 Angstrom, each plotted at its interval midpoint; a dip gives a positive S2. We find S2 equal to 3.8 Angstrom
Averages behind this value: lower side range 19.3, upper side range 21.7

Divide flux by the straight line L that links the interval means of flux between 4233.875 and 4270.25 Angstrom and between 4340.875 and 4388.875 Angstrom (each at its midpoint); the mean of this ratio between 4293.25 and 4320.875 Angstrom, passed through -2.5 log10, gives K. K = 0.18 mag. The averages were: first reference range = 20.4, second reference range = 21.7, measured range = 17.8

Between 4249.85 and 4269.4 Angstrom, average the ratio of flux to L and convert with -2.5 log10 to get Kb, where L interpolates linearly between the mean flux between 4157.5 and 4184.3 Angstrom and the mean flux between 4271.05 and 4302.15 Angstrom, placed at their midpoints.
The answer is -0.07 mag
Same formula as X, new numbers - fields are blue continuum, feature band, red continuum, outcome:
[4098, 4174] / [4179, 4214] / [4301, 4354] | 0.00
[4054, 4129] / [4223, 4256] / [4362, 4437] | 0.02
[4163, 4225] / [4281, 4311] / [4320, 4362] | 0.18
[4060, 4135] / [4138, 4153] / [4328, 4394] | -0.04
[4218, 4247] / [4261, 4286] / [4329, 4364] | 0.06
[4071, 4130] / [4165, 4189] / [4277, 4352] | 0.01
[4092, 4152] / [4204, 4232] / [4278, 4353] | -0.04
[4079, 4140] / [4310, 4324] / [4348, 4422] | 0.05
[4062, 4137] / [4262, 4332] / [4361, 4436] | 0.12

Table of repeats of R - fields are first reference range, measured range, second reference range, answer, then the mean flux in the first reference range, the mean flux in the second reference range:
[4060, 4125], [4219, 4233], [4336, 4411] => 0.5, 18.7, 21.4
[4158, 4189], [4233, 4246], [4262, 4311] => -1.6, 19.2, 18.2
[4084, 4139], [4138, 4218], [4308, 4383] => 0.3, 18.9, 21.1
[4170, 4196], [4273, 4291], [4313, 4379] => 0.8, 18.9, 21.5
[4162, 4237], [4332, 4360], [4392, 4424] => 0.2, 19.2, 22.2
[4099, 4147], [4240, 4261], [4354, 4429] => 0.1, 19.2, 22.1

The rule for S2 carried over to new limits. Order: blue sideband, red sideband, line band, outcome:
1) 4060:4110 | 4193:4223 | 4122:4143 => -0.8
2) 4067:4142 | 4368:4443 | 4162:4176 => 0.6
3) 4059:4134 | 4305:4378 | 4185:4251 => -0.1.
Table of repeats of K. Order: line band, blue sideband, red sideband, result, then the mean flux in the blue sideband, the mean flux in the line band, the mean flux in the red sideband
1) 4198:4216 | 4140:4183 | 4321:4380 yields 0.016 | 19.5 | 19.7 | 21.5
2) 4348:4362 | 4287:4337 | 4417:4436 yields -0.076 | 18.7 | 22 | 23.4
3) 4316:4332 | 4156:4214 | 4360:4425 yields 0.005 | 19.2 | 21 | 22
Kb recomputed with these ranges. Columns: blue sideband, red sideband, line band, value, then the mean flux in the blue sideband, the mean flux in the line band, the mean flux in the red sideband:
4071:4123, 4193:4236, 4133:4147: -0.04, 18.8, 19.8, 19.5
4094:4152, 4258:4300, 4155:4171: -0.04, 19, 19.7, 19.1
